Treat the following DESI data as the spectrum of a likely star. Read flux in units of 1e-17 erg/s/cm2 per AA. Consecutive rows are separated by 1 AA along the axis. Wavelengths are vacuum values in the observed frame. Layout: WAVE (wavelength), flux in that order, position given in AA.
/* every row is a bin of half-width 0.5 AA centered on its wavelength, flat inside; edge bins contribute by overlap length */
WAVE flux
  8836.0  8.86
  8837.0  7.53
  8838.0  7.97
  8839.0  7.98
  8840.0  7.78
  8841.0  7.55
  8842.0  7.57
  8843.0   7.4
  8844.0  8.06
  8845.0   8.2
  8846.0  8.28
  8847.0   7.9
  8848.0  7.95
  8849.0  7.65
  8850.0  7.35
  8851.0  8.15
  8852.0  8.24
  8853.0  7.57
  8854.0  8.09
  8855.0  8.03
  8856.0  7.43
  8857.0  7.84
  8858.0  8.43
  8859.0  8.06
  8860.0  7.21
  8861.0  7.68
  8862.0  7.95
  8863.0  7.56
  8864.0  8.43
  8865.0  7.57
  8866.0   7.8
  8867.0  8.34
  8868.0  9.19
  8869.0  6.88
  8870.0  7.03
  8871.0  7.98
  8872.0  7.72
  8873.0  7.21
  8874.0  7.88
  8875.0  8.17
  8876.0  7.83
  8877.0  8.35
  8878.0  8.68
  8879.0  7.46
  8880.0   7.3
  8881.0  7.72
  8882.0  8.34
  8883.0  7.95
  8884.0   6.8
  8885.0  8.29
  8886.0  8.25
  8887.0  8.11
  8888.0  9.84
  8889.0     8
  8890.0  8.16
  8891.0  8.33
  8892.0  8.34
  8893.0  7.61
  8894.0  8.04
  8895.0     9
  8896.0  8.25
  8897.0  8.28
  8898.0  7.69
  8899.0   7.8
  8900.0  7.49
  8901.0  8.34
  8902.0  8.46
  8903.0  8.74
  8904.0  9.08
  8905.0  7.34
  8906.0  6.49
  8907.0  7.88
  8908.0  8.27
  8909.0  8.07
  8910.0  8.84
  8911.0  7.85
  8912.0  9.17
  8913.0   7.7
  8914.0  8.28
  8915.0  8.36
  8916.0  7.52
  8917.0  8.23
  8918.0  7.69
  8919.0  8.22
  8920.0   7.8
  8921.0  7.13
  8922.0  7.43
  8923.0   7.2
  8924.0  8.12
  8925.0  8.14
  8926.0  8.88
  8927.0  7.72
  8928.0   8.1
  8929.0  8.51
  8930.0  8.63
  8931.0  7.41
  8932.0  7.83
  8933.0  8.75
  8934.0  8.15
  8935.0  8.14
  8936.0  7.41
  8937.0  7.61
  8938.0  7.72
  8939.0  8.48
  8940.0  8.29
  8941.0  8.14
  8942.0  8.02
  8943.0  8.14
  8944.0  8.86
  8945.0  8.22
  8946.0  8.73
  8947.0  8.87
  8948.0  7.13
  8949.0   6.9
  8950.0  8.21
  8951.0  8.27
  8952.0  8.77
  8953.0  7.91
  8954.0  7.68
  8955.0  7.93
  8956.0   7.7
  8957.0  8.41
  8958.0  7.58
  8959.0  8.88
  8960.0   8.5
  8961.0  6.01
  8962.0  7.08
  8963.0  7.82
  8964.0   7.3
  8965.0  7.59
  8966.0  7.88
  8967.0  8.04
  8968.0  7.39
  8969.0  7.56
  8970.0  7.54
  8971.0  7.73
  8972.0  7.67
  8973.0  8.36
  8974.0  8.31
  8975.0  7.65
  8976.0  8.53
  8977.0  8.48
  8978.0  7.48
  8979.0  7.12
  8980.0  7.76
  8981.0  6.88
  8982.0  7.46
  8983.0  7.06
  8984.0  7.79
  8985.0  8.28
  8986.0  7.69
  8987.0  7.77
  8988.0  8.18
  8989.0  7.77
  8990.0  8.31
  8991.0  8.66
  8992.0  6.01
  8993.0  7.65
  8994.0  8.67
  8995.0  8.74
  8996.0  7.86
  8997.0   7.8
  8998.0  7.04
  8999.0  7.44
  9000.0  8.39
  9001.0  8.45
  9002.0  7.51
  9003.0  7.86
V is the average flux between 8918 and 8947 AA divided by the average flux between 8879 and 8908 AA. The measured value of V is 1.0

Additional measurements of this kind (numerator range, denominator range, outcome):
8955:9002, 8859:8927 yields 0.97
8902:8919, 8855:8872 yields 1.03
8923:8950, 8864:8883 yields 1.03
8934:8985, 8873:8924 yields 0.98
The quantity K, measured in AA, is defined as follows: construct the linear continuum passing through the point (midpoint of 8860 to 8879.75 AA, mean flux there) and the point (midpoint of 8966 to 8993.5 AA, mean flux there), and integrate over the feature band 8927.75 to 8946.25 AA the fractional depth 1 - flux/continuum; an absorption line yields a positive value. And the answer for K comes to -0.9 AA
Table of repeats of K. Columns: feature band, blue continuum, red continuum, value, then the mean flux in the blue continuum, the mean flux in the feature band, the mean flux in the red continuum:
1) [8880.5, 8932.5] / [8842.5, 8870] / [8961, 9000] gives -1.66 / 7.88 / 8.07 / 7.73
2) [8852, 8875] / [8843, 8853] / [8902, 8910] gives 0.39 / 7.93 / 7.83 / 8.07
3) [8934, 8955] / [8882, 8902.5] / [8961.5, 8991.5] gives -0.41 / 8.16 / 8.07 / 7.77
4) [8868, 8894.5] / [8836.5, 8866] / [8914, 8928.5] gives -0.29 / 7.84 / 7.96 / 7.91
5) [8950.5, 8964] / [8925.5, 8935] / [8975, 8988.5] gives 0.16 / 8.22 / 7.87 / 7.73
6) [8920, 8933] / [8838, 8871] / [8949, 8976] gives -0.19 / 7.85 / 7.95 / 7.83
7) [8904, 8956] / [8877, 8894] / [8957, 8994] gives -0.78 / 8.08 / 8.03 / 7.74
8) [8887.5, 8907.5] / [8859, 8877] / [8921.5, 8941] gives -0.62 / 7.81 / 8.16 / 8.03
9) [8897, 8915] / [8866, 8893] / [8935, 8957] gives -0.18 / 7.99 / 8.1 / 8.06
